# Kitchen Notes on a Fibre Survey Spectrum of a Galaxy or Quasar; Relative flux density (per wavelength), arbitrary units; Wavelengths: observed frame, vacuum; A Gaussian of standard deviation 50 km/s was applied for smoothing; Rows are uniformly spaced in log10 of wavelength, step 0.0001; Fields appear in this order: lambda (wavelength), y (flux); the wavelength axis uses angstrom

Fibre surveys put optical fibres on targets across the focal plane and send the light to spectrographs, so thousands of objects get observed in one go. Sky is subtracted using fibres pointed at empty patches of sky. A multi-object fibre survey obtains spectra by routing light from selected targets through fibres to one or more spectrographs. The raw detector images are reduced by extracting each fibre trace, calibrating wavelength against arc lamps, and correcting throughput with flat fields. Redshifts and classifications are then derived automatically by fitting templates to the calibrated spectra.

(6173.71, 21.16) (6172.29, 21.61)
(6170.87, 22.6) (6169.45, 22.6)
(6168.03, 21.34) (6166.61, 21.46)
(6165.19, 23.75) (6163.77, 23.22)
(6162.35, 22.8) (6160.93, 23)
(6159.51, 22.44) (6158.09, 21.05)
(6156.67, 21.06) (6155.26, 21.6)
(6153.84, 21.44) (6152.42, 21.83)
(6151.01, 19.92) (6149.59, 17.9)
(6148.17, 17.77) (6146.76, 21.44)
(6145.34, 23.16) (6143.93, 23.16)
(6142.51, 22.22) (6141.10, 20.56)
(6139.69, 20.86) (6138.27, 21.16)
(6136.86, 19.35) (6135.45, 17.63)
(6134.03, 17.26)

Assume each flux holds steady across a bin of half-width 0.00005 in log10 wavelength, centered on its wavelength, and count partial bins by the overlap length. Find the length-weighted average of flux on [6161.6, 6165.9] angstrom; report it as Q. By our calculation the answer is 23.2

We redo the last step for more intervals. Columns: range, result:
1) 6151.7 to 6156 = 21.7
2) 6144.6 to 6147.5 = 22.3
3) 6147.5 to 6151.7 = 18.5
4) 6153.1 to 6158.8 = 21.3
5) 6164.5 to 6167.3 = 22.6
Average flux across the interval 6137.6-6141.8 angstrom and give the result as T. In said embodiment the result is 20.8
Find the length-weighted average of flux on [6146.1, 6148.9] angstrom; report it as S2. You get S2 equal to 19.6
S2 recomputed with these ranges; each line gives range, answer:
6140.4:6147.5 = 22.1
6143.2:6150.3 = 20.7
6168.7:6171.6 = 22.6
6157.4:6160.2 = 21.7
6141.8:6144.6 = 22.7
